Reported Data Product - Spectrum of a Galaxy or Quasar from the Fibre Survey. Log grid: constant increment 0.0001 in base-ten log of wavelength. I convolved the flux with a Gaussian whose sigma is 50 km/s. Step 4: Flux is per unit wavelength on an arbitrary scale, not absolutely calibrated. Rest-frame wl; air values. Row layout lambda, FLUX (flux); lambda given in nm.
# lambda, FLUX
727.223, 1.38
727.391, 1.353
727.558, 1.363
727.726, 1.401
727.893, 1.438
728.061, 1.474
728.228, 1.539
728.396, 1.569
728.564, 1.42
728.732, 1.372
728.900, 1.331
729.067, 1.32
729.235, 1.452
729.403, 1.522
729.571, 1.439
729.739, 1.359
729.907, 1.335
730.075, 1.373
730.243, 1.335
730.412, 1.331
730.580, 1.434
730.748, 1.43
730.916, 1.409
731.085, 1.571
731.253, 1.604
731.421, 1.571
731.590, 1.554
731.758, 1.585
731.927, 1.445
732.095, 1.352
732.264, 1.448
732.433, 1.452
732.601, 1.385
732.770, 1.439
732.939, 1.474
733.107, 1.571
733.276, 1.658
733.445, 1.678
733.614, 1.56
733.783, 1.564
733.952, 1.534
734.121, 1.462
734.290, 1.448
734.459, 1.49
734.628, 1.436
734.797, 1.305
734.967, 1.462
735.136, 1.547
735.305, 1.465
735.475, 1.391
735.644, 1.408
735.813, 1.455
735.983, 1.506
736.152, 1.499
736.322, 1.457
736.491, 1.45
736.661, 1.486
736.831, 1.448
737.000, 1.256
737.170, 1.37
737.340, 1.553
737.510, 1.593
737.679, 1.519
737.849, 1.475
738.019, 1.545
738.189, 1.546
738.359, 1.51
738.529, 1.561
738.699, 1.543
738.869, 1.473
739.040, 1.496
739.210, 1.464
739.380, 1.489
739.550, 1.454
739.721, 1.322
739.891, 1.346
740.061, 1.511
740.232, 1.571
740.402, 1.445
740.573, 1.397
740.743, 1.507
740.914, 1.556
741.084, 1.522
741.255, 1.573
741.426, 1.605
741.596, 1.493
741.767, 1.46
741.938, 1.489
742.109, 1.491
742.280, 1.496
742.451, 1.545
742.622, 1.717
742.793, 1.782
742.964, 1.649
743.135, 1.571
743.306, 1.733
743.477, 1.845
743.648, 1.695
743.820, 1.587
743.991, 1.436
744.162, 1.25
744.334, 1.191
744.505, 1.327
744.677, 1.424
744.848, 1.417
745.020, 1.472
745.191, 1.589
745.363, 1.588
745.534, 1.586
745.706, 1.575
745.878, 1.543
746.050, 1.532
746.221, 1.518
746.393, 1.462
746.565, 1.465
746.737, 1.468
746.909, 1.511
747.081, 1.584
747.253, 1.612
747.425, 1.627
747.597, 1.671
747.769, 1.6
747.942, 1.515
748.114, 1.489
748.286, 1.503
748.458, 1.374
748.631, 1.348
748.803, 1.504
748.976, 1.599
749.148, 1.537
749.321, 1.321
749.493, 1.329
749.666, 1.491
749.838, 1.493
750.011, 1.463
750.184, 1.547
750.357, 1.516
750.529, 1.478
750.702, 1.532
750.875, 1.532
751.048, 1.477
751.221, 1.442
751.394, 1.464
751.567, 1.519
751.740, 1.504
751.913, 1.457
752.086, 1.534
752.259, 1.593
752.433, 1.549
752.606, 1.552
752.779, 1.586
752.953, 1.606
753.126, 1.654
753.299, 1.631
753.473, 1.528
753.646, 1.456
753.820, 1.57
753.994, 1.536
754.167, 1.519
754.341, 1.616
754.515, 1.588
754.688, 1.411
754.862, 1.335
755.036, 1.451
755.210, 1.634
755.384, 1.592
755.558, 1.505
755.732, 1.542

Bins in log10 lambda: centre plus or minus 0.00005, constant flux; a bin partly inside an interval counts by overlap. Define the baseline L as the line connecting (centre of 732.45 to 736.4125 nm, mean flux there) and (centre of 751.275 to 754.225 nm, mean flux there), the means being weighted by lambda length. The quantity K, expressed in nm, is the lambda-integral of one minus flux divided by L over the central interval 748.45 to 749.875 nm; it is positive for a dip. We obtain 0.080 nm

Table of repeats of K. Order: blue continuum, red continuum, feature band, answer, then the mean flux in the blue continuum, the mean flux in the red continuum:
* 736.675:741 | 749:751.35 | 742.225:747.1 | -0.19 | 1.48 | 1.48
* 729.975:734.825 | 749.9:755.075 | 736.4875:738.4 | 0.01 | 1.48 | 1.52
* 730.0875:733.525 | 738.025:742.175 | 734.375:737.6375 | 0.08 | 1.48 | 1.49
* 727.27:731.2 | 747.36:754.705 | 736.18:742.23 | -0.09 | 1.42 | 1.52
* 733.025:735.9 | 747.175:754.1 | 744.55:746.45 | -0.01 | 1.5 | 1.52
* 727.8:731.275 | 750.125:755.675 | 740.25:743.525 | -0.19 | 1.43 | 1.53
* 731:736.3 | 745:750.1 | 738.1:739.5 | -0.01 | 1.49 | 1.51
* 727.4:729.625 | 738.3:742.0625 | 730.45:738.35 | -0.12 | 1.43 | 1.49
